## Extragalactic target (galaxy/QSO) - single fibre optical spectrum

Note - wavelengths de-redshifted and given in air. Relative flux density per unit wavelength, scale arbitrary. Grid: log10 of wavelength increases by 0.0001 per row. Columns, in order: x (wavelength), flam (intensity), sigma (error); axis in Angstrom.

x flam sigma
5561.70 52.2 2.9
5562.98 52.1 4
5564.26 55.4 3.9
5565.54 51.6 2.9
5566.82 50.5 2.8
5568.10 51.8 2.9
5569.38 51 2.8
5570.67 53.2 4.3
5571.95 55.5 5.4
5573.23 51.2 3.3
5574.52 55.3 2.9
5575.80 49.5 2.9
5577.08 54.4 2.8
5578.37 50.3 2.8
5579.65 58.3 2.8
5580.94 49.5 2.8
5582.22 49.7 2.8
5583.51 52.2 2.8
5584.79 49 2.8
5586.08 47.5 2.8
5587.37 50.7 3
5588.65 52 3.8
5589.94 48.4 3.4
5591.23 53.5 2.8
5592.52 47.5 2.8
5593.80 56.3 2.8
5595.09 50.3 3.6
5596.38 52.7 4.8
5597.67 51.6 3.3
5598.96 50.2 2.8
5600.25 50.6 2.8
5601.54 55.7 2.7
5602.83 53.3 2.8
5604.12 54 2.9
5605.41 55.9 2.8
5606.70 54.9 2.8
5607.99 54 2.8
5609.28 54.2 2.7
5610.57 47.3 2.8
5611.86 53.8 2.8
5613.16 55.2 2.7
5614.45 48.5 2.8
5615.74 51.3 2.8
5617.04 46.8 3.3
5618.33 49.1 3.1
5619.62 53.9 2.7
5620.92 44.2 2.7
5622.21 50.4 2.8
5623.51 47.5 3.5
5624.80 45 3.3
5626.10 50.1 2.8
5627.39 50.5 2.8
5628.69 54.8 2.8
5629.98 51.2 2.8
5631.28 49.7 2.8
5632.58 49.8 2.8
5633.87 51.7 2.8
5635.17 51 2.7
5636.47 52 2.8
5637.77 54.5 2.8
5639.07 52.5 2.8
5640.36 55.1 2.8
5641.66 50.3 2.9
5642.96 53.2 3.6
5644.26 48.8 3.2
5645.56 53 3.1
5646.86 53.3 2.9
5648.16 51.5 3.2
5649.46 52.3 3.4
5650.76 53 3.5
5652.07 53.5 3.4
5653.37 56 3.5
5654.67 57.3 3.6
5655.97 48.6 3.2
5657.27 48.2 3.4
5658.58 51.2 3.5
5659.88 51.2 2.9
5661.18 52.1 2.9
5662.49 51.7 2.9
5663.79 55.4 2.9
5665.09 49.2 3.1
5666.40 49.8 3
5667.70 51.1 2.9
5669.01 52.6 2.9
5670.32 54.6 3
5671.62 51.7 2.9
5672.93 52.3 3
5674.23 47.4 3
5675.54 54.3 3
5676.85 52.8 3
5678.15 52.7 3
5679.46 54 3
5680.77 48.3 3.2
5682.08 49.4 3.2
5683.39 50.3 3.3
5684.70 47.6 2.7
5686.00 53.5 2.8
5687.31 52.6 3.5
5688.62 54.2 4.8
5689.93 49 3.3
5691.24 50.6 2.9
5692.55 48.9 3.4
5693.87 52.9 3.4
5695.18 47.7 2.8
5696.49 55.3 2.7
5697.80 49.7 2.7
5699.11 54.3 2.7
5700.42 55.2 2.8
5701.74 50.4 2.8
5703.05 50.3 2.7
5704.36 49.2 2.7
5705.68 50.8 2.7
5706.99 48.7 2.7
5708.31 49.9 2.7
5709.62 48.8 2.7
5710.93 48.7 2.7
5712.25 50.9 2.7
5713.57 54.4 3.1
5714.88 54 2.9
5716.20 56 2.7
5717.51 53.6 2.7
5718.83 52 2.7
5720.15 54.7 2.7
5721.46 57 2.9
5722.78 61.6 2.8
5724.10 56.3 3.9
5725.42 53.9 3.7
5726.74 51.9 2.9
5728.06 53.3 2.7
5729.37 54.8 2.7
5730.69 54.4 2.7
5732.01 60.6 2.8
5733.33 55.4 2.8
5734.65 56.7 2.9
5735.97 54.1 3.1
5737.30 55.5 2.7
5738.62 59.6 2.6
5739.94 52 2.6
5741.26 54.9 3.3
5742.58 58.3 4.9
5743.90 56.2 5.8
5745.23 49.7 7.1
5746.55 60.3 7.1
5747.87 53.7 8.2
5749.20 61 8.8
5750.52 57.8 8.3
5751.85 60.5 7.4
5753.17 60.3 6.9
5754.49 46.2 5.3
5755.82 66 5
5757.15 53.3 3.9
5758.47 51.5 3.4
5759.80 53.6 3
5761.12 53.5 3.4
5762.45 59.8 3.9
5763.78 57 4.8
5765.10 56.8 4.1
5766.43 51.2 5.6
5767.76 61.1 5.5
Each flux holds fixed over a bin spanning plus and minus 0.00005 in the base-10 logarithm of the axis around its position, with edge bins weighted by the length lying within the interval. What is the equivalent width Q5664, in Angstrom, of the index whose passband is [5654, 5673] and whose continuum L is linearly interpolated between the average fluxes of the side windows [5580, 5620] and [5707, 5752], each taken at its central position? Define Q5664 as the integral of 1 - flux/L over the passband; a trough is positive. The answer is 0.5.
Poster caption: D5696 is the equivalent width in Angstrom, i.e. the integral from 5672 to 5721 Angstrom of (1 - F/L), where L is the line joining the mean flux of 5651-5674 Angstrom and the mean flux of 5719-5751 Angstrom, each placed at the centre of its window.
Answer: 2.1 Angstrom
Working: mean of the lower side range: 52.1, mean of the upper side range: 55.9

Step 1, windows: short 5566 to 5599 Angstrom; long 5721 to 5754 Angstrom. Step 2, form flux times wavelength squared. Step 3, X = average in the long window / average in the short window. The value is 1.15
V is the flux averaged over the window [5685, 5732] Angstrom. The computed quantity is 52.6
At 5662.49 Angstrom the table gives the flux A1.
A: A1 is 51.7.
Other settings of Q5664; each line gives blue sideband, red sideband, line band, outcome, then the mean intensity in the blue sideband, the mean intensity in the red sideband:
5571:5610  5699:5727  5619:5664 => 0.85 Angstrom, 52.3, 52.8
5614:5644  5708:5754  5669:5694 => 0.73 Angstrom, 50.6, 55.2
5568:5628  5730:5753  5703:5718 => 1.13 Angstrom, 51.4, 56.6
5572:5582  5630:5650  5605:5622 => 0.28 Angstrom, 52.7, 51.9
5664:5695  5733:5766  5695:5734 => 0.38 Angstrom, 51.3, 56.1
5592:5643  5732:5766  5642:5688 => 1.18 Angstrom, 51.5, 56.2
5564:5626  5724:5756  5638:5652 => 0.17 Angstrom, 51.5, 56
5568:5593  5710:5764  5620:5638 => 0.89 Angstrom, 51.5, 55.4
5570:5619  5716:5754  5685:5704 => 1.11 Angstrom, 51.9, 56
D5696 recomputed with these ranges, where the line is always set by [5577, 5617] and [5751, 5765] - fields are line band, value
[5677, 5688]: 0.6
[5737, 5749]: 0.0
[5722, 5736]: -0.1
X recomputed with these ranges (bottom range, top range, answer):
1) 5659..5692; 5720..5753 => 1.12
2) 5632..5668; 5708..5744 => 1.08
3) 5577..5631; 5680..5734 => 1.06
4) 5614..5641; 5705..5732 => 1.09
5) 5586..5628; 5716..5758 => 1.15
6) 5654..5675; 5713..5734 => 1.09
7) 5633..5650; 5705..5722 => 1.03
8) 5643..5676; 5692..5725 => 1.03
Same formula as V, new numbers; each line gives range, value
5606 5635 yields 50.7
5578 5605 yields 51.6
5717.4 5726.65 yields 55.4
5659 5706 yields 51.5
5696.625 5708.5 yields 51.2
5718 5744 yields 55.6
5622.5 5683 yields 51.6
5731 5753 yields 56.7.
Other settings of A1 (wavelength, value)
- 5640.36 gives 55.1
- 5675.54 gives 54.3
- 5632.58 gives 49.8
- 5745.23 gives 49.7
